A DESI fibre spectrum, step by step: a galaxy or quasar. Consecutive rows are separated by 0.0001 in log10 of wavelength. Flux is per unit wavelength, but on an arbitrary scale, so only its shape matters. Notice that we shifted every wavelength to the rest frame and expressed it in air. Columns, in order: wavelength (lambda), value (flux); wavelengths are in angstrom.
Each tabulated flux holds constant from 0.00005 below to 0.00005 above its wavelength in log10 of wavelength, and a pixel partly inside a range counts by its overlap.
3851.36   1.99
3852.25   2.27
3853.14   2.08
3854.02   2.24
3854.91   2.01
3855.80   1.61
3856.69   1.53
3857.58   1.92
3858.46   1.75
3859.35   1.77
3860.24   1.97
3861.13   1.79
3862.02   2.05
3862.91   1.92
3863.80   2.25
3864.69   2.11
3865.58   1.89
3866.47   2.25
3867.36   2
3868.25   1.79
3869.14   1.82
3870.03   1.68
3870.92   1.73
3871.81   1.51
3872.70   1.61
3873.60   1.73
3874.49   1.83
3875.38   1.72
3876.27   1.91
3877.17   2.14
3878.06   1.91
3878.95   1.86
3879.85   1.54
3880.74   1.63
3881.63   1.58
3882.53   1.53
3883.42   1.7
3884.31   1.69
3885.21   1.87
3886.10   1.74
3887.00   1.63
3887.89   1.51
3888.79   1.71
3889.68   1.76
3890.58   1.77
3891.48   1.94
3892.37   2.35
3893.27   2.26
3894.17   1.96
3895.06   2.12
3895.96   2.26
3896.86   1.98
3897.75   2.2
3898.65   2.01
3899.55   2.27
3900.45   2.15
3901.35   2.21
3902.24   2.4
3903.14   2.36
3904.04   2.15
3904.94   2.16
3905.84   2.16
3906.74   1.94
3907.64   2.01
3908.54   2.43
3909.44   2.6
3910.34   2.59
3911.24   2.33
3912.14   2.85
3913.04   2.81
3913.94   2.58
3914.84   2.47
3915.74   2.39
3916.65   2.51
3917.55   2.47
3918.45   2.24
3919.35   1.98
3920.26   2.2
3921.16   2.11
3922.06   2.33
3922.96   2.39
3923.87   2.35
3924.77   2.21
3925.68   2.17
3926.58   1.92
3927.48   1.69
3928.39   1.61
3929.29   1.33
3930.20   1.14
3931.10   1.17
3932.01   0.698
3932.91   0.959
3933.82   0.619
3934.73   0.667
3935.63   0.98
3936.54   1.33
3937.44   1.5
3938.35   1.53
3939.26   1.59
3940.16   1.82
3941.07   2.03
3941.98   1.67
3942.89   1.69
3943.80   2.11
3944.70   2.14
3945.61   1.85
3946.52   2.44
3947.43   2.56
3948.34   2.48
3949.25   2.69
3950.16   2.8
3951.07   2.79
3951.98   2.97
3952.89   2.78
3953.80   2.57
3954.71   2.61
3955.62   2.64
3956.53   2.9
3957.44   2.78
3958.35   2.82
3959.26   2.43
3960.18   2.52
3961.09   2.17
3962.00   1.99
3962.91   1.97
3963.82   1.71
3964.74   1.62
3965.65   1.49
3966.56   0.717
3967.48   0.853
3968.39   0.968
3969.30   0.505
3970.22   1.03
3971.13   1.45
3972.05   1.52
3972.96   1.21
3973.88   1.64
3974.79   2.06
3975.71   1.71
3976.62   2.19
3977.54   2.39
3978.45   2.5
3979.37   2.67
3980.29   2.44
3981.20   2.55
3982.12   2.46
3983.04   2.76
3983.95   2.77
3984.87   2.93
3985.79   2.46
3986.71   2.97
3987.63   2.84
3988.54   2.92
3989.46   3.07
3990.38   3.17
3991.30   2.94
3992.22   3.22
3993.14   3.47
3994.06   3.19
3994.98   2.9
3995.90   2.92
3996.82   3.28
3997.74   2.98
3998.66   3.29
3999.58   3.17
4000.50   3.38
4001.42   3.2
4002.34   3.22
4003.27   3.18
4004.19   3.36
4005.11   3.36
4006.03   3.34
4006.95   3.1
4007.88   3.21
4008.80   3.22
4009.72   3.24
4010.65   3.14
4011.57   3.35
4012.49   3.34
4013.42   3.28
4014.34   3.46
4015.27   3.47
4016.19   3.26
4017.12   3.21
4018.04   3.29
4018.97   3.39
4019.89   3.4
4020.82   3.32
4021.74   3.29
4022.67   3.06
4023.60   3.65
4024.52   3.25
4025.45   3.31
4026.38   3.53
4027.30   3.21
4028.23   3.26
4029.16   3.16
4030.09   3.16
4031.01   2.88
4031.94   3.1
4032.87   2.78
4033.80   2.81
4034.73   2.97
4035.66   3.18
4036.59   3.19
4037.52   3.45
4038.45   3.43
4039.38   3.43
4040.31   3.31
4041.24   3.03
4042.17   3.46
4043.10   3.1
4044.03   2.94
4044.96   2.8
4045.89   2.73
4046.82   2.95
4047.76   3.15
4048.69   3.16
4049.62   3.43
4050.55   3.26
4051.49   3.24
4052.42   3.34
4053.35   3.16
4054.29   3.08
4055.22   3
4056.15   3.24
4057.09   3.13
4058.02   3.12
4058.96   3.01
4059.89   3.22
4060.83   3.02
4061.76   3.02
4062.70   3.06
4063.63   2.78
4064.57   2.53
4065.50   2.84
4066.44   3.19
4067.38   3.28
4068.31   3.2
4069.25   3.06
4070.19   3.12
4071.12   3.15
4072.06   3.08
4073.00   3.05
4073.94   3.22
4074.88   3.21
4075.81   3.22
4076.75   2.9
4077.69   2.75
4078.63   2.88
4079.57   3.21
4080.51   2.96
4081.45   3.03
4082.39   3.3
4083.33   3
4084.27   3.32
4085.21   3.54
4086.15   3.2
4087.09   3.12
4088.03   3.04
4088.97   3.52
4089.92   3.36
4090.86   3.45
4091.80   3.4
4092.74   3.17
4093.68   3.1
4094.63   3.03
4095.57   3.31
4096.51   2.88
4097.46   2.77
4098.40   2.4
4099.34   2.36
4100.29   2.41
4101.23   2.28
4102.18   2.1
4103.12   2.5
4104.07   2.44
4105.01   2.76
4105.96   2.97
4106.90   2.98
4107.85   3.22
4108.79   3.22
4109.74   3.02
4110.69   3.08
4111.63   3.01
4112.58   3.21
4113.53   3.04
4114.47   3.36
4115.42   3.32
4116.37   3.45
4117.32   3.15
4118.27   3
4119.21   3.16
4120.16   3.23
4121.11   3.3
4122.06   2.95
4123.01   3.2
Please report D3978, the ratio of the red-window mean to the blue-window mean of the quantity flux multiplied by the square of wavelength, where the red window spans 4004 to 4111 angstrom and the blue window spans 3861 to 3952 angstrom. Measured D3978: 1.71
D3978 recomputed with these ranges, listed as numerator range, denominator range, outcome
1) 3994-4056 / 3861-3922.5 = 1.67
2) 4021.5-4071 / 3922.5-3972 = 1.77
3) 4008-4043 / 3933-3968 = 1.68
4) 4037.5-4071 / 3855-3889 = 1.90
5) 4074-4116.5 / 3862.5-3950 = 1.70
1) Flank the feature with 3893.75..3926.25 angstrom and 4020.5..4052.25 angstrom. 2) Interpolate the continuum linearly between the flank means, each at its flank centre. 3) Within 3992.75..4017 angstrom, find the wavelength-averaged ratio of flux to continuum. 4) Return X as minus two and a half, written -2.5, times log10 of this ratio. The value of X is -0.100 mag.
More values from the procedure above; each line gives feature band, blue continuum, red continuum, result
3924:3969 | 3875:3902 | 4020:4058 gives 0.26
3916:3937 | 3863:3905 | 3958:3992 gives 0.18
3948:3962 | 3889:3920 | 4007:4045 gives 0.01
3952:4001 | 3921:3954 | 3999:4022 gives 0.11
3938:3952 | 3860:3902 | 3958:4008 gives 0.04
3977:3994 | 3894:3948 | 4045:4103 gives -0.16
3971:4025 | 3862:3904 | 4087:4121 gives -0.18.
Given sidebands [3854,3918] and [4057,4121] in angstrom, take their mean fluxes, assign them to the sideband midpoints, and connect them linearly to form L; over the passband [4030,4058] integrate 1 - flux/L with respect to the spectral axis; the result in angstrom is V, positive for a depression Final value -3.2 angstrom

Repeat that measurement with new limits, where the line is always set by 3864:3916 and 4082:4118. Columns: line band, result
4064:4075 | -0.7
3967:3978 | 4.4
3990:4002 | -3.0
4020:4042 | -4.3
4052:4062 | -1.1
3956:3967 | 1.2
